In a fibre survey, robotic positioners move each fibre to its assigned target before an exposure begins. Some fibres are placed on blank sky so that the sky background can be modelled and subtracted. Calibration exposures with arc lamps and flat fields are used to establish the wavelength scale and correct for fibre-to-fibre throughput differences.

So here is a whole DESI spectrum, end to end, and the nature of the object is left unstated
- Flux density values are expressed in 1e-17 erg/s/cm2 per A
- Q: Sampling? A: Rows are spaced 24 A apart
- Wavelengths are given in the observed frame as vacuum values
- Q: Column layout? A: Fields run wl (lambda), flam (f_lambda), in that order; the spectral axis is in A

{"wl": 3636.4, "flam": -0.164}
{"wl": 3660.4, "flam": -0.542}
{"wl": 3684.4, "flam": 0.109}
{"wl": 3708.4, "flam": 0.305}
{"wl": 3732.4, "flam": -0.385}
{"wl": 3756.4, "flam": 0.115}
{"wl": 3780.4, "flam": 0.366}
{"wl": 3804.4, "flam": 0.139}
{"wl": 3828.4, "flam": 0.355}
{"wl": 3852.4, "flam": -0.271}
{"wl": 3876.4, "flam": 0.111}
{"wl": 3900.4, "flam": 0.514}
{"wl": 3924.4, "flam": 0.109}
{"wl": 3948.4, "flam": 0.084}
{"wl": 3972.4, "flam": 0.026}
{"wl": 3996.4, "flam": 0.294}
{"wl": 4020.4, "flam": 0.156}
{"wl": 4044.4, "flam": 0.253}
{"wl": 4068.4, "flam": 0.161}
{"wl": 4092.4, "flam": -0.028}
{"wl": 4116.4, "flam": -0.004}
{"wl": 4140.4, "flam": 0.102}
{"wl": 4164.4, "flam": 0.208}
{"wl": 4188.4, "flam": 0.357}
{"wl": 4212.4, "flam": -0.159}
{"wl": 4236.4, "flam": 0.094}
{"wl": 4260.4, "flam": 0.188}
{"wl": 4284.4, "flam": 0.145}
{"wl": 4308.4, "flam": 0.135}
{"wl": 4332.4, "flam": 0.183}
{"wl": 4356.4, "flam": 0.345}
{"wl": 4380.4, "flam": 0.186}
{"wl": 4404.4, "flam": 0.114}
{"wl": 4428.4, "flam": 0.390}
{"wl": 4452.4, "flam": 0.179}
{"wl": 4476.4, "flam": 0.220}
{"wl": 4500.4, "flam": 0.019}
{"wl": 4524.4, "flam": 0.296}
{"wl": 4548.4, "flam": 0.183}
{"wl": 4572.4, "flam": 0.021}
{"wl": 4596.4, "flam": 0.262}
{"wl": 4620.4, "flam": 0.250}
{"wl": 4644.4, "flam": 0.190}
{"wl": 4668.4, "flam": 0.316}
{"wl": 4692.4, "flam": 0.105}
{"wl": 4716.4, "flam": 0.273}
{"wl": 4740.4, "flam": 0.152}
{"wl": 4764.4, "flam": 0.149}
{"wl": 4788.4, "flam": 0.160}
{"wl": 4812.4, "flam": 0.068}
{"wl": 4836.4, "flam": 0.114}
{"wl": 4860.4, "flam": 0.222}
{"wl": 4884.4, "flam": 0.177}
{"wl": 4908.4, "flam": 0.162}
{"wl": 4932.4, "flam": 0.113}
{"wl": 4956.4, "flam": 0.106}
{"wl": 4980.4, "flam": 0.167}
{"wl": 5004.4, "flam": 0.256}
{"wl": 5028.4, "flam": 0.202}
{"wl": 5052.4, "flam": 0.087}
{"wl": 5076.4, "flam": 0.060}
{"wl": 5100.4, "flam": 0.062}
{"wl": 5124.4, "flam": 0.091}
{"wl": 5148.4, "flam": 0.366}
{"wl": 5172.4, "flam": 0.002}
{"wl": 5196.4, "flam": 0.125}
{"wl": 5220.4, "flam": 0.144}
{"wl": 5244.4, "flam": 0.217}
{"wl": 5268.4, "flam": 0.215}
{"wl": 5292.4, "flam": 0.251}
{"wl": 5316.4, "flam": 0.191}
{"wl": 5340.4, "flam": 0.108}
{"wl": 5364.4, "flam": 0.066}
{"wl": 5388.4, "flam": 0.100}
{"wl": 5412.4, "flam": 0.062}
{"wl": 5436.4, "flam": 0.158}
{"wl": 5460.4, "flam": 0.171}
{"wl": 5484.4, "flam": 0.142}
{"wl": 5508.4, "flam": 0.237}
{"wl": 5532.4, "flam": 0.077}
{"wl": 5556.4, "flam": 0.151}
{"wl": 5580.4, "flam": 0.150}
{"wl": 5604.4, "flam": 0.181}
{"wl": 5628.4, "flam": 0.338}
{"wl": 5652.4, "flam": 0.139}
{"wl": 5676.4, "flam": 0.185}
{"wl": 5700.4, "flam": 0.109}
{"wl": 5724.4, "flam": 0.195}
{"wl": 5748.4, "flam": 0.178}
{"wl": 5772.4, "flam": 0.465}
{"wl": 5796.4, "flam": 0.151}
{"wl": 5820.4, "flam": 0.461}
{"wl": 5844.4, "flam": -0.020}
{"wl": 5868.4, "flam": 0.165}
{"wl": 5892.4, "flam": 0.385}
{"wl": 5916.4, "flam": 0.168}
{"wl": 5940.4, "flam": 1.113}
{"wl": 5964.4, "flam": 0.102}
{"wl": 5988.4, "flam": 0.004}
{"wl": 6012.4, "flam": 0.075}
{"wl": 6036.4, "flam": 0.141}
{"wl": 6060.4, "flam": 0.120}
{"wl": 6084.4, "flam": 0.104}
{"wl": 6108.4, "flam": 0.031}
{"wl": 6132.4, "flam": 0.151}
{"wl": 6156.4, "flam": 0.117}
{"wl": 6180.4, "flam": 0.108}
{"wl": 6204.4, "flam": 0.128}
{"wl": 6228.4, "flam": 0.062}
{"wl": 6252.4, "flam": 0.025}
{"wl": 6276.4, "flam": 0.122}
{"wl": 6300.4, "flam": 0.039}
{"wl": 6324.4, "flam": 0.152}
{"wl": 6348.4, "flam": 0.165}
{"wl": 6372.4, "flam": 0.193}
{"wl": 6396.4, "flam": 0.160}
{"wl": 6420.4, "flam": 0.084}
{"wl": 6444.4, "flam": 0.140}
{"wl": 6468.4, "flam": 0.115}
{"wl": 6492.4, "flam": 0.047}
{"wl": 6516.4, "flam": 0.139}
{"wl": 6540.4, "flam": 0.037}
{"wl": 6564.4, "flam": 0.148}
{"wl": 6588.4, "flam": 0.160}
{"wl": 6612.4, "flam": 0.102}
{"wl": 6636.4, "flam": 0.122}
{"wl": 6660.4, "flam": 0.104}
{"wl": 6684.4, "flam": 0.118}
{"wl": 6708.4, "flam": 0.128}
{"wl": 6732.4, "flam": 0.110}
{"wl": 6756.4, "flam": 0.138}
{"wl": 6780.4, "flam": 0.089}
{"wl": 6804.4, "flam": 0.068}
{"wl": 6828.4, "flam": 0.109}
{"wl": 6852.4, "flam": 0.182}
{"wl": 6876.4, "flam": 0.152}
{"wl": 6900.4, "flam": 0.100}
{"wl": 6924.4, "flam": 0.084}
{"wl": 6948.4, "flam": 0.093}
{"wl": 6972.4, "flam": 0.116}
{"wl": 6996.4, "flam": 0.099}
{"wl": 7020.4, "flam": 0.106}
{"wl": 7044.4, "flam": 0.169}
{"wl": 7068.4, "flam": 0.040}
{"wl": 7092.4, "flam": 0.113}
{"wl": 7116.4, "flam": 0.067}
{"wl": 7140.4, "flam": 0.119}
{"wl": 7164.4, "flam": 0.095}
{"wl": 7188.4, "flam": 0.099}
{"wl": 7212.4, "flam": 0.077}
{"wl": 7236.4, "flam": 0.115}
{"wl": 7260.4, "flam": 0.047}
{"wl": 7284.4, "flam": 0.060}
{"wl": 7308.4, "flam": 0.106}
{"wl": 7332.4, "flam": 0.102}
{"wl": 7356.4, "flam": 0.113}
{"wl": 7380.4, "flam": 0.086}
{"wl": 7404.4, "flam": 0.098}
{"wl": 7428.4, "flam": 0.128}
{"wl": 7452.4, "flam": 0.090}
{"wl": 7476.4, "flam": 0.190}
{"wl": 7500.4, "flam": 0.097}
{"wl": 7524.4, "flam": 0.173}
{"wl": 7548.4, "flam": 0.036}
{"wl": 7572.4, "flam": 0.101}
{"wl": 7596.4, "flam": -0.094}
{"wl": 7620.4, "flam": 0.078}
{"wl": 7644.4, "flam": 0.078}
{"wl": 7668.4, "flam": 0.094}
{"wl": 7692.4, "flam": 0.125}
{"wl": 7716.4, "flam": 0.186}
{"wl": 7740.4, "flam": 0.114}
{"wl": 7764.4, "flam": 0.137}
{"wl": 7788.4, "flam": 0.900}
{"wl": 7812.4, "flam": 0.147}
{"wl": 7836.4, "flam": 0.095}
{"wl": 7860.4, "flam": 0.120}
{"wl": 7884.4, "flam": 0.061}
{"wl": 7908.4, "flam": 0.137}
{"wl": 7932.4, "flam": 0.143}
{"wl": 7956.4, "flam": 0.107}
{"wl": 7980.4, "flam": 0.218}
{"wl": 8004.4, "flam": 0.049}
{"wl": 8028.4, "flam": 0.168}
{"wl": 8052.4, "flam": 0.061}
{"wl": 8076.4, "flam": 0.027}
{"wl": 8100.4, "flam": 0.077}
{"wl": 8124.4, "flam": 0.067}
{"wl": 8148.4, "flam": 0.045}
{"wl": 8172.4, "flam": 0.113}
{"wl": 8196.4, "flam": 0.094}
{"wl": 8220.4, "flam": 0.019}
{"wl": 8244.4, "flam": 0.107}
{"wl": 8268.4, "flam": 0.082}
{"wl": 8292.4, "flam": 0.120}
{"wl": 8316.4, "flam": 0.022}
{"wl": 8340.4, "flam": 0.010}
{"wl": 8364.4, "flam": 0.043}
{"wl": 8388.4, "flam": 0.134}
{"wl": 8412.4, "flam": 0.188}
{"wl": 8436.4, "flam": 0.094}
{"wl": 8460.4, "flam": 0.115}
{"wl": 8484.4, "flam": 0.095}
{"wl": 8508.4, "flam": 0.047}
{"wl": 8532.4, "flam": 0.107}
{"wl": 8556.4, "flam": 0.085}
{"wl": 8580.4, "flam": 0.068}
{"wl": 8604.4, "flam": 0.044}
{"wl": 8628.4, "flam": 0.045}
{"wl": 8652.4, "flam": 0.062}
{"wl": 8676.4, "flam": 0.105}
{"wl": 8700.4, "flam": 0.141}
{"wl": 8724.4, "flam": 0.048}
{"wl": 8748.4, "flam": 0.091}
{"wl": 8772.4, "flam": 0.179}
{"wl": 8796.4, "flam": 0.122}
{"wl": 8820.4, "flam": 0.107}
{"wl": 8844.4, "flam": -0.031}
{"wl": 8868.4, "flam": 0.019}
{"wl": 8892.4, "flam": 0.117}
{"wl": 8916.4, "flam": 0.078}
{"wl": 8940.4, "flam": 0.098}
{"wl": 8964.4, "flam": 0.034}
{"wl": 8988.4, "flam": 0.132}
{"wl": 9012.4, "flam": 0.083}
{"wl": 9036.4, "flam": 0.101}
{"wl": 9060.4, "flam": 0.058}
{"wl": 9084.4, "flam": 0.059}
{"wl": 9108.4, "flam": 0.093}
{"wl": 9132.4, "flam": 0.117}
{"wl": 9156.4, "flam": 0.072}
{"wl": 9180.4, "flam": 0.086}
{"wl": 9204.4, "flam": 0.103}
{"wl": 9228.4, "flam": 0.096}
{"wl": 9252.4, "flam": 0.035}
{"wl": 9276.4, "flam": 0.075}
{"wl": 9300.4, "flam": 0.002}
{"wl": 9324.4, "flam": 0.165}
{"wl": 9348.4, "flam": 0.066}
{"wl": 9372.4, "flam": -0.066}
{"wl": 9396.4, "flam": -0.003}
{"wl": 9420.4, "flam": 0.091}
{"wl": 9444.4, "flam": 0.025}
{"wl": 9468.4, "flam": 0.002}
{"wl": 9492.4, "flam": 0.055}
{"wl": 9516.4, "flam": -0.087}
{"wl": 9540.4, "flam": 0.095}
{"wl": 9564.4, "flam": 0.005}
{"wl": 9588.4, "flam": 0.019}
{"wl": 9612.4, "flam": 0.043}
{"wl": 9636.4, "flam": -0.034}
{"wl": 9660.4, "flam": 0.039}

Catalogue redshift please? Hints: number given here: 0.188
